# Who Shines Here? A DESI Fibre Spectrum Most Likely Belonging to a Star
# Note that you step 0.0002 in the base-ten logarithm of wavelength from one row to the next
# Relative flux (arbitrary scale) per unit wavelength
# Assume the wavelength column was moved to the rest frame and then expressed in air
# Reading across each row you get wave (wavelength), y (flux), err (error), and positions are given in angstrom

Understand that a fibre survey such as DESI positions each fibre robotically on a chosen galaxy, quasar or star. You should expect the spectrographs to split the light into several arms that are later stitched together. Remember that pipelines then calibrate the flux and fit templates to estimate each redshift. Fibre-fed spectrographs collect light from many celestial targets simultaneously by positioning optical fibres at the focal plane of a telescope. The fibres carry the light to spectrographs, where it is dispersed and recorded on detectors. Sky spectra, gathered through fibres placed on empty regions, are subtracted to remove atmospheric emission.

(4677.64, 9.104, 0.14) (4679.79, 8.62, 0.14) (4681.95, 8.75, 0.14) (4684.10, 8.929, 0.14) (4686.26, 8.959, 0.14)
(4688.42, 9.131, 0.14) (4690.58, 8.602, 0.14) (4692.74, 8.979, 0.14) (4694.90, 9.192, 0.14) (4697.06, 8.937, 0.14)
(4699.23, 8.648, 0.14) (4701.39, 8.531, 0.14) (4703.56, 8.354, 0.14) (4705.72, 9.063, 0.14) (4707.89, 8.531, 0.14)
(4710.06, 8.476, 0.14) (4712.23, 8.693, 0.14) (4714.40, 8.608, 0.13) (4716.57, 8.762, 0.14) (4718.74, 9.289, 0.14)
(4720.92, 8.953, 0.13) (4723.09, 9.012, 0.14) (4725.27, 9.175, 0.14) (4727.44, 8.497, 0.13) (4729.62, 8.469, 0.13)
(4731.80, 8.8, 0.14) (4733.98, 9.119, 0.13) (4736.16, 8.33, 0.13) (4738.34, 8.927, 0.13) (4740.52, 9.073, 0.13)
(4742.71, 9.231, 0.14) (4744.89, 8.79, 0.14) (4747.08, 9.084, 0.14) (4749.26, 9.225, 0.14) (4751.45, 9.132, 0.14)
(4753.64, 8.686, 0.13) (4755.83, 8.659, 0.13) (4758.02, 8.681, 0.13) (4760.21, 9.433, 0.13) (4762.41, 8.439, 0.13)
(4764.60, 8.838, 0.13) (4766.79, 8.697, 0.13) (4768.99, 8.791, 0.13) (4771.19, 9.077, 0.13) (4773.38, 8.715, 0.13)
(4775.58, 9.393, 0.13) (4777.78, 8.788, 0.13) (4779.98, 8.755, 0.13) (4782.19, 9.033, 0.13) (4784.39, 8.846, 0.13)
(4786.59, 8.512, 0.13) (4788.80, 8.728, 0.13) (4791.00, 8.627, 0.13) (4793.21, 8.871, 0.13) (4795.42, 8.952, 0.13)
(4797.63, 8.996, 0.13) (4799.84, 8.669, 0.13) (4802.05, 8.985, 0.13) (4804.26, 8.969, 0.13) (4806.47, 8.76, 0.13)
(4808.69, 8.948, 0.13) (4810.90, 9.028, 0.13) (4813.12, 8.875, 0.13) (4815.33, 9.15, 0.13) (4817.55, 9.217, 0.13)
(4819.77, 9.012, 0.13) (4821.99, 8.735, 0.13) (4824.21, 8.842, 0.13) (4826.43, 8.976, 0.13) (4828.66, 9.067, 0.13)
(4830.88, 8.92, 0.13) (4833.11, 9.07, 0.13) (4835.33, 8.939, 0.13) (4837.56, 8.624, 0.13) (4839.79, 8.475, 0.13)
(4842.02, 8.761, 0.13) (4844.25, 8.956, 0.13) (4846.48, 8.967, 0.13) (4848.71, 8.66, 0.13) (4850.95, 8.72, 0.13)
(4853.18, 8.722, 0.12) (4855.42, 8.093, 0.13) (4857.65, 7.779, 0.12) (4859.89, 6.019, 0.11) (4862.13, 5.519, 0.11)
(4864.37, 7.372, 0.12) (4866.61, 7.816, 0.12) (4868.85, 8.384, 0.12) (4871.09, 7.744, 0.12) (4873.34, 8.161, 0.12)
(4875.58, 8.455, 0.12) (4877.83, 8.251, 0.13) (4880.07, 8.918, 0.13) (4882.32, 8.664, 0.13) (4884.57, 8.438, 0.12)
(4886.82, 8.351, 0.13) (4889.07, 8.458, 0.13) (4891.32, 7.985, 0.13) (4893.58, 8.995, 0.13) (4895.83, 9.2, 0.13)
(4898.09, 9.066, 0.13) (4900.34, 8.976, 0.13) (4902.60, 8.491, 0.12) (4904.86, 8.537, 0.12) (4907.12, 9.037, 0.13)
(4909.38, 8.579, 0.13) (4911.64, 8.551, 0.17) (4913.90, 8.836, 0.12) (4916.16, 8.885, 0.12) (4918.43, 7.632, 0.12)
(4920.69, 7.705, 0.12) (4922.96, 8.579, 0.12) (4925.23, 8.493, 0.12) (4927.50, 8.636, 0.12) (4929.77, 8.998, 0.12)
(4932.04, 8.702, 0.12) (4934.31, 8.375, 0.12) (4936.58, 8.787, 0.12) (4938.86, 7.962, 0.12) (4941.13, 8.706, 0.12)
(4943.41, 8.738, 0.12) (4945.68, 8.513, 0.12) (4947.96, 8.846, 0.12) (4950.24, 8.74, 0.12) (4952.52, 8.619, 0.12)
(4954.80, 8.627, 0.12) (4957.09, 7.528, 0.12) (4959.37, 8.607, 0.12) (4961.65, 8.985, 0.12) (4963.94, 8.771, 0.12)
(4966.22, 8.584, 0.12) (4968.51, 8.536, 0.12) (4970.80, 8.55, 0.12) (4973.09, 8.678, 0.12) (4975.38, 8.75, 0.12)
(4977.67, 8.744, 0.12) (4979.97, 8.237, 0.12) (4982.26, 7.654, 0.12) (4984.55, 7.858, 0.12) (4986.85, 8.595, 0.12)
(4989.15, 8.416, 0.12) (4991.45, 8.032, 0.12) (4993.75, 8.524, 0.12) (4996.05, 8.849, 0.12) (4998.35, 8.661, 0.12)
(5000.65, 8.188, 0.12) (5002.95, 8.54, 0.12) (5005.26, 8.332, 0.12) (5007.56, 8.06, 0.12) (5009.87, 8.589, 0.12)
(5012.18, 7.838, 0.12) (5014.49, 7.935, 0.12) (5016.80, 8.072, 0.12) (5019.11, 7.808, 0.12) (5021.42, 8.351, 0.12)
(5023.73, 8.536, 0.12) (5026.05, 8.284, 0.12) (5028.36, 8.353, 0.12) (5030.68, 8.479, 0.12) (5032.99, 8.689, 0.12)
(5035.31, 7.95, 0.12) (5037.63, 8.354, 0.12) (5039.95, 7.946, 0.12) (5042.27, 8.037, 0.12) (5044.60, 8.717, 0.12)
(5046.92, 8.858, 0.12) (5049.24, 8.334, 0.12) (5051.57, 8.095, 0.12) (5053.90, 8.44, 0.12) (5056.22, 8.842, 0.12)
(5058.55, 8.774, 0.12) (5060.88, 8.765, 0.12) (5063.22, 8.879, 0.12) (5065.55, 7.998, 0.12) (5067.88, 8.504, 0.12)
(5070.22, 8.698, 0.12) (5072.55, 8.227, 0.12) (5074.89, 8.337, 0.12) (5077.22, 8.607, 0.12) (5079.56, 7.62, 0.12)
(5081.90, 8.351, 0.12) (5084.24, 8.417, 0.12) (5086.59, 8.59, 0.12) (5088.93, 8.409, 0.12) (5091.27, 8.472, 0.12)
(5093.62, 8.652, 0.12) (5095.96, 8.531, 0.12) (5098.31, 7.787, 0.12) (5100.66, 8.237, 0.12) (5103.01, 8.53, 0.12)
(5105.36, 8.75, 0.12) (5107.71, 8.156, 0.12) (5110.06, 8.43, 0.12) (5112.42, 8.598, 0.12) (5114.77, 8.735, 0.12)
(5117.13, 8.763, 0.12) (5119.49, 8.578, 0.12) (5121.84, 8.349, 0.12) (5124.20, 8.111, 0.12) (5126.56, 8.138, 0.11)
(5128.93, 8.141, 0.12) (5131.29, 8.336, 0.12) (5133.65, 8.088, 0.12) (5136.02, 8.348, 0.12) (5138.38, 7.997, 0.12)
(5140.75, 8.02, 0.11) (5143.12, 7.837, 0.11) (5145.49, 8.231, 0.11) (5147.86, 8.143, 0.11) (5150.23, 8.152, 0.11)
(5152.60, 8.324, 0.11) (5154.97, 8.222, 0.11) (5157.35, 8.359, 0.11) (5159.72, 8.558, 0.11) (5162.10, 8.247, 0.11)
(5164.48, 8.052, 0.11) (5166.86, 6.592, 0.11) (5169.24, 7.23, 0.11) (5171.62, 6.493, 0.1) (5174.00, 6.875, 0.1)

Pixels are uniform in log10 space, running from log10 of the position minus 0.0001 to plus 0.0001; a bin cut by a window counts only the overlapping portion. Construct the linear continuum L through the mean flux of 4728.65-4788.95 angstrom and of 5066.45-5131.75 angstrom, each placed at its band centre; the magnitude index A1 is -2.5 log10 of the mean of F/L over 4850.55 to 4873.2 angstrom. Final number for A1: 0.15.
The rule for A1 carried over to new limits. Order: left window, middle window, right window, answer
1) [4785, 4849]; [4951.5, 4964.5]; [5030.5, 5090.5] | 0.01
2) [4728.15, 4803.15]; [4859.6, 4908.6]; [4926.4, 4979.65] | 0.06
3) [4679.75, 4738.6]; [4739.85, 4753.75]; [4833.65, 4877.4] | -0.05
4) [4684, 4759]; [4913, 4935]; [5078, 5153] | 0.01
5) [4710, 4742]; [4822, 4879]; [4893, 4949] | 0.05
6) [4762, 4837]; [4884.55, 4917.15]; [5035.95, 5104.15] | 0.00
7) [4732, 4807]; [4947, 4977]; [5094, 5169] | -0.01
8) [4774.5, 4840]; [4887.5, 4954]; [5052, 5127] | 0.01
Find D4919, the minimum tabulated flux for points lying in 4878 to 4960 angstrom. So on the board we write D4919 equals 7.528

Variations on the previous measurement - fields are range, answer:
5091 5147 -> 7.787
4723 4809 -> 8.33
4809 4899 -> 5.519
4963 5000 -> 7.654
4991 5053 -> 7.808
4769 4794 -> 8.512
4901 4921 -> 7.632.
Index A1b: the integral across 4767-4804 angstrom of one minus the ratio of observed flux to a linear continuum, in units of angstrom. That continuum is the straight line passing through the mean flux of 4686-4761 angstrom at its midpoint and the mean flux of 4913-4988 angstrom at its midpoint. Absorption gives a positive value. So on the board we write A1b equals -0.4 angstrom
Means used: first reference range 8.86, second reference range 8.5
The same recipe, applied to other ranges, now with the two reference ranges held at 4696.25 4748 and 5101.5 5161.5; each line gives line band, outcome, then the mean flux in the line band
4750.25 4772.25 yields -0.2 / 8.84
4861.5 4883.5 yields 1.6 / 7.99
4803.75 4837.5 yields -1.0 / 8.96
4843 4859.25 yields 0.3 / 8.48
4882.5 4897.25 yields 0.0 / 8.58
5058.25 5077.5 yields -0.3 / 8.52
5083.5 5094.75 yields -0.2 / 8.51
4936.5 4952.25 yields -0.1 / 8.6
